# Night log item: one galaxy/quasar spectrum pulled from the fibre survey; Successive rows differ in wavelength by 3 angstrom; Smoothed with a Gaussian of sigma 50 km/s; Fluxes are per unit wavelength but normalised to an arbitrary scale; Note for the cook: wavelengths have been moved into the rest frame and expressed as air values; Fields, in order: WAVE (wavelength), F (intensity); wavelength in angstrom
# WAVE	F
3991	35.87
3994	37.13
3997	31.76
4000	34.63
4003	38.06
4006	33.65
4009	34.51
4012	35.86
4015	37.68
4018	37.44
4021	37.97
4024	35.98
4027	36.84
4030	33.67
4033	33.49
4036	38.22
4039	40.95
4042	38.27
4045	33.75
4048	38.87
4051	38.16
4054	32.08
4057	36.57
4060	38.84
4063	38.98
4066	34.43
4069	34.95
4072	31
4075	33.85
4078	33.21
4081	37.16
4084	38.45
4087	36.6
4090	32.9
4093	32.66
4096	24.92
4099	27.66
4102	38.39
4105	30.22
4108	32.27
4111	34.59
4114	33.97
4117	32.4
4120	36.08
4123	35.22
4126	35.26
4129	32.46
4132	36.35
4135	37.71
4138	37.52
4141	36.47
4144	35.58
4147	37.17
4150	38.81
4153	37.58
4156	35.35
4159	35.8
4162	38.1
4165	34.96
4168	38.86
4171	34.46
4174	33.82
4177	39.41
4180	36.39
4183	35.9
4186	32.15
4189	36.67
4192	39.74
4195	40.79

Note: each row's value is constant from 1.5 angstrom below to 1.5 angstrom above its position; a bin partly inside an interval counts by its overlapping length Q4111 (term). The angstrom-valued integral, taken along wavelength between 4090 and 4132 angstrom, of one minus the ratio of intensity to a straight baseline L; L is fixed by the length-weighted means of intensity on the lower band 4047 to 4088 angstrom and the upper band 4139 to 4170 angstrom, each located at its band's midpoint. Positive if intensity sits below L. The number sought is 4.0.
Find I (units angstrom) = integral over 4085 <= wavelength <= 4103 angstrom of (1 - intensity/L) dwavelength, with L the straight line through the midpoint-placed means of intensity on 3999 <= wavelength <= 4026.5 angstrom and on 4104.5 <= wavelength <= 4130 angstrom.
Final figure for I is 1.1 angstrom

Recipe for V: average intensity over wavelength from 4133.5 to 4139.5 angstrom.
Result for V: 37.6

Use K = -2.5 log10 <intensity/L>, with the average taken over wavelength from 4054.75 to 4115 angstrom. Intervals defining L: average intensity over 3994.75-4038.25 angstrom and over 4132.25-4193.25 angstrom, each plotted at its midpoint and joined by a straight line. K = 0.066 mag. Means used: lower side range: 35.8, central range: 34.1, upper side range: 36.6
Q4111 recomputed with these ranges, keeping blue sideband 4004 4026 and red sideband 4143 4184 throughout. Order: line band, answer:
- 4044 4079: 0.9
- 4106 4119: 1.1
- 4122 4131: 0.5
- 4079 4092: 0.1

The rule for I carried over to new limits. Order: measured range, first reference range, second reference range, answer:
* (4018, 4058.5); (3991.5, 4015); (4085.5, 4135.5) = -2.20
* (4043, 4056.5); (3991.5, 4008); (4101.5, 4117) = -0.60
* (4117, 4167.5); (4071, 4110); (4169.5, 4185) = -2.14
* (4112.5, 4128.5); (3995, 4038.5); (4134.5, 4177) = 0.88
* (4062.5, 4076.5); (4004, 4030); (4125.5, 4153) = 0.75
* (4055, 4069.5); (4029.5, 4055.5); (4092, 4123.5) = -0.59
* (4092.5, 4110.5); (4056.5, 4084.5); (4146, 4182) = 2.43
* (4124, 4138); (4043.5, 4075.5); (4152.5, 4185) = 0.17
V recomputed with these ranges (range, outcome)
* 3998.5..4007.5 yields 35.4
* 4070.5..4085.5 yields 34.7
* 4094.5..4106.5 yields 30.3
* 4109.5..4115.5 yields 34.3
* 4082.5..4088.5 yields 37.5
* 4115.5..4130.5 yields 34.3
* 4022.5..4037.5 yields 35.6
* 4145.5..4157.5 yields 37.2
